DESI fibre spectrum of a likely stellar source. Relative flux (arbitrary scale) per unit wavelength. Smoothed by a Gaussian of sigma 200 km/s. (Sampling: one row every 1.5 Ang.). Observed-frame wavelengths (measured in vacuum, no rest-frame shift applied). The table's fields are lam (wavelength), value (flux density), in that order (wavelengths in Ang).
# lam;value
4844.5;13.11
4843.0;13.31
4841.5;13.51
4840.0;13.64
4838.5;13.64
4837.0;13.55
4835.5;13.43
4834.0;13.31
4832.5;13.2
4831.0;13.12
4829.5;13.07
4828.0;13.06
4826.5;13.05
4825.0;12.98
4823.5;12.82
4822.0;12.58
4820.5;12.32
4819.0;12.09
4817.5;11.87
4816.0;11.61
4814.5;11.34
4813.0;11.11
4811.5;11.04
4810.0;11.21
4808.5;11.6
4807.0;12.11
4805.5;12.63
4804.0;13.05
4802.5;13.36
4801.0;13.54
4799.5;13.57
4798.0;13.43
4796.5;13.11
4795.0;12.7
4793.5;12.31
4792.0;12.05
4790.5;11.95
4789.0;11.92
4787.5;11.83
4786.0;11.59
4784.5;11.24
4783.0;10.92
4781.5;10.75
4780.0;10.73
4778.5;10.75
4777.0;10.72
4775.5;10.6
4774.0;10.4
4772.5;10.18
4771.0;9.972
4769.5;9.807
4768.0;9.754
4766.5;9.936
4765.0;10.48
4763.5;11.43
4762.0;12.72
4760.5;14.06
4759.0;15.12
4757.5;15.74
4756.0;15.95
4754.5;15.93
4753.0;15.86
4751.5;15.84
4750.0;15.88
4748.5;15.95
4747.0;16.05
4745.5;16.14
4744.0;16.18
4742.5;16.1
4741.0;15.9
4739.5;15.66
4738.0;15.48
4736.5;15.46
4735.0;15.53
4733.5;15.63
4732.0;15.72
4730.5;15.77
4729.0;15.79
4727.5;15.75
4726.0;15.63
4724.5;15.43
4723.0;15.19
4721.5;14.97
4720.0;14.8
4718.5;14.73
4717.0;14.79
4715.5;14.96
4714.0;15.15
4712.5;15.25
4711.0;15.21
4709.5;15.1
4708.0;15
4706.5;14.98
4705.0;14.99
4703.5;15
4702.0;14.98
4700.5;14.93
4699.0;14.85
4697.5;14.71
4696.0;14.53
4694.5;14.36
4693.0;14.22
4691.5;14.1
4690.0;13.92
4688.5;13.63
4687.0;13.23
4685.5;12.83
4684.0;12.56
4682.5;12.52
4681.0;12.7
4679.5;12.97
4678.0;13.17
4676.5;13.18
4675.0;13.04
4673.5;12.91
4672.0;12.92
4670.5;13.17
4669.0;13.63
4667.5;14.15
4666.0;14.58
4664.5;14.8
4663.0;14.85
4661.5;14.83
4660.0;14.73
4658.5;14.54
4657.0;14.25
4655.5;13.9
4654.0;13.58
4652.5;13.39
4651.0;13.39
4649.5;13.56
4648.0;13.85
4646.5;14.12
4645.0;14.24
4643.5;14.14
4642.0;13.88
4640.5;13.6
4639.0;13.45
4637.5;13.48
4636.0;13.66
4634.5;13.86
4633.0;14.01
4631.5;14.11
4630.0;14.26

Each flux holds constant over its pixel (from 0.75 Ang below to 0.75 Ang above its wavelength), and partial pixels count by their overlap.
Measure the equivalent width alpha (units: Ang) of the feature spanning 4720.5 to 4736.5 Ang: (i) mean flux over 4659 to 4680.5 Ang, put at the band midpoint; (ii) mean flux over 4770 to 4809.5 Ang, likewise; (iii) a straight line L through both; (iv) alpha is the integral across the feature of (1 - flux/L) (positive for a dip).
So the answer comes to -3.4 Ang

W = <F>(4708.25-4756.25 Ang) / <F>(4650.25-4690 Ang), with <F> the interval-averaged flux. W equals 1.14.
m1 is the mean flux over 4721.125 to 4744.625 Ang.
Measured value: 15.6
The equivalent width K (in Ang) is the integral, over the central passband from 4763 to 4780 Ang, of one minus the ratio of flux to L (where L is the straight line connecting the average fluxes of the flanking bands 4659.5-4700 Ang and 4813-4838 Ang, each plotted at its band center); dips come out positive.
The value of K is 3.5 Ang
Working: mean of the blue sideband 13.7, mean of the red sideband 12.7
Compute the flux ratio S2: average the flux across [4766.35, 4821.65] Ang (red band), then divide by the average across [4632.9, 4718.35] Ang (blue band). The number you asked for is 0.83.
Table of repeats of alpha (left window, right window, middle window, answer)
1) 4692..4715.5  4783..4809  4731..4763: -4.2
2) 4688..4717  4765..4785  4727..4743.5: -3.8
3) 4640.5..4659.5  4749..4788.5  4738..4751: -3.5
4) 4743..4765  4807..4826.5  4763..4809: 6.2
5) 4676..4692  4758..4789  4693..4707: -2.2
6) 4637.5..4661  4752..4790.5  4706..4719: -2.1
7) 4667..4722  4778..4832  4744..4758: -3.0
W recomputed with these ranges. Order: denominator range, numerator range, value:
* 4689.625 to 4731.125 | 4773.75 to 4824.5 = 0.80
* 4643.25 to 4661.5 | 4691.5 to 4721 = 1.06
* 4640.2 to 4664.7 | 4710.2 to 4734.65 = 1.09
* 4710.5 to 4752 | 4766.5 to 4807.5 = 0.75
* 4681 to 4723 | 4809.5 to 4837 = 0.86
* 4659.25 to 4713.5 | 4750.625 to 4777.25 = 0.89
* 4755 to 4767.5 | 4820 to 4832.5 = 0.98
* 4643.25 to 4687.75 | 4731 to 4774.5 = 1.03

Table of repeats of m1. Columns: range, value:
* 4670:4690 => 13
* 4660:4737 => 14.5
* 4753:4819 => 12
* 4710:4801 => 13.7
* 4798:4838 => 12.6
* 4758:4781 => 11.2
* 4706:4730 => 15.2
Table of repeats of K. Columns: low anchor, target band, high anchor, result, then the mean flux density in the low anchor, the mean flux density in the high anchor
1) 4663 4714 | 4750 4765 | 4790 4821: -1.8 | 14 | 12.3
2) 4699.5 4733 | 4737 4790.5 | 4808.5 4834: 3.3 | 15.2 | 12.3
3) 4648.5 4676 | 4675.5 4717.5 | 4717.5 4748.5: 1.5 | 13.9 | 15.6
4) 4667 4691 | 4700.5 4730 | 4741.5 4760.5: -1.3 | 13.2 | 15.8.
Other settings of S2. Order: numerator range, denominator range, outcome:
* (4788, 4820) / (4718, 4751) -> 0.78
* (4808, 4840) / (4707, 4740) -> 0.82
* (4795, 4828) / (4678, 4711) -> 0.88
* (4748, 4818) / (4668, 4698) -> 0.92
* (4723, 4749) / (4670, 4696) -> 1.18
